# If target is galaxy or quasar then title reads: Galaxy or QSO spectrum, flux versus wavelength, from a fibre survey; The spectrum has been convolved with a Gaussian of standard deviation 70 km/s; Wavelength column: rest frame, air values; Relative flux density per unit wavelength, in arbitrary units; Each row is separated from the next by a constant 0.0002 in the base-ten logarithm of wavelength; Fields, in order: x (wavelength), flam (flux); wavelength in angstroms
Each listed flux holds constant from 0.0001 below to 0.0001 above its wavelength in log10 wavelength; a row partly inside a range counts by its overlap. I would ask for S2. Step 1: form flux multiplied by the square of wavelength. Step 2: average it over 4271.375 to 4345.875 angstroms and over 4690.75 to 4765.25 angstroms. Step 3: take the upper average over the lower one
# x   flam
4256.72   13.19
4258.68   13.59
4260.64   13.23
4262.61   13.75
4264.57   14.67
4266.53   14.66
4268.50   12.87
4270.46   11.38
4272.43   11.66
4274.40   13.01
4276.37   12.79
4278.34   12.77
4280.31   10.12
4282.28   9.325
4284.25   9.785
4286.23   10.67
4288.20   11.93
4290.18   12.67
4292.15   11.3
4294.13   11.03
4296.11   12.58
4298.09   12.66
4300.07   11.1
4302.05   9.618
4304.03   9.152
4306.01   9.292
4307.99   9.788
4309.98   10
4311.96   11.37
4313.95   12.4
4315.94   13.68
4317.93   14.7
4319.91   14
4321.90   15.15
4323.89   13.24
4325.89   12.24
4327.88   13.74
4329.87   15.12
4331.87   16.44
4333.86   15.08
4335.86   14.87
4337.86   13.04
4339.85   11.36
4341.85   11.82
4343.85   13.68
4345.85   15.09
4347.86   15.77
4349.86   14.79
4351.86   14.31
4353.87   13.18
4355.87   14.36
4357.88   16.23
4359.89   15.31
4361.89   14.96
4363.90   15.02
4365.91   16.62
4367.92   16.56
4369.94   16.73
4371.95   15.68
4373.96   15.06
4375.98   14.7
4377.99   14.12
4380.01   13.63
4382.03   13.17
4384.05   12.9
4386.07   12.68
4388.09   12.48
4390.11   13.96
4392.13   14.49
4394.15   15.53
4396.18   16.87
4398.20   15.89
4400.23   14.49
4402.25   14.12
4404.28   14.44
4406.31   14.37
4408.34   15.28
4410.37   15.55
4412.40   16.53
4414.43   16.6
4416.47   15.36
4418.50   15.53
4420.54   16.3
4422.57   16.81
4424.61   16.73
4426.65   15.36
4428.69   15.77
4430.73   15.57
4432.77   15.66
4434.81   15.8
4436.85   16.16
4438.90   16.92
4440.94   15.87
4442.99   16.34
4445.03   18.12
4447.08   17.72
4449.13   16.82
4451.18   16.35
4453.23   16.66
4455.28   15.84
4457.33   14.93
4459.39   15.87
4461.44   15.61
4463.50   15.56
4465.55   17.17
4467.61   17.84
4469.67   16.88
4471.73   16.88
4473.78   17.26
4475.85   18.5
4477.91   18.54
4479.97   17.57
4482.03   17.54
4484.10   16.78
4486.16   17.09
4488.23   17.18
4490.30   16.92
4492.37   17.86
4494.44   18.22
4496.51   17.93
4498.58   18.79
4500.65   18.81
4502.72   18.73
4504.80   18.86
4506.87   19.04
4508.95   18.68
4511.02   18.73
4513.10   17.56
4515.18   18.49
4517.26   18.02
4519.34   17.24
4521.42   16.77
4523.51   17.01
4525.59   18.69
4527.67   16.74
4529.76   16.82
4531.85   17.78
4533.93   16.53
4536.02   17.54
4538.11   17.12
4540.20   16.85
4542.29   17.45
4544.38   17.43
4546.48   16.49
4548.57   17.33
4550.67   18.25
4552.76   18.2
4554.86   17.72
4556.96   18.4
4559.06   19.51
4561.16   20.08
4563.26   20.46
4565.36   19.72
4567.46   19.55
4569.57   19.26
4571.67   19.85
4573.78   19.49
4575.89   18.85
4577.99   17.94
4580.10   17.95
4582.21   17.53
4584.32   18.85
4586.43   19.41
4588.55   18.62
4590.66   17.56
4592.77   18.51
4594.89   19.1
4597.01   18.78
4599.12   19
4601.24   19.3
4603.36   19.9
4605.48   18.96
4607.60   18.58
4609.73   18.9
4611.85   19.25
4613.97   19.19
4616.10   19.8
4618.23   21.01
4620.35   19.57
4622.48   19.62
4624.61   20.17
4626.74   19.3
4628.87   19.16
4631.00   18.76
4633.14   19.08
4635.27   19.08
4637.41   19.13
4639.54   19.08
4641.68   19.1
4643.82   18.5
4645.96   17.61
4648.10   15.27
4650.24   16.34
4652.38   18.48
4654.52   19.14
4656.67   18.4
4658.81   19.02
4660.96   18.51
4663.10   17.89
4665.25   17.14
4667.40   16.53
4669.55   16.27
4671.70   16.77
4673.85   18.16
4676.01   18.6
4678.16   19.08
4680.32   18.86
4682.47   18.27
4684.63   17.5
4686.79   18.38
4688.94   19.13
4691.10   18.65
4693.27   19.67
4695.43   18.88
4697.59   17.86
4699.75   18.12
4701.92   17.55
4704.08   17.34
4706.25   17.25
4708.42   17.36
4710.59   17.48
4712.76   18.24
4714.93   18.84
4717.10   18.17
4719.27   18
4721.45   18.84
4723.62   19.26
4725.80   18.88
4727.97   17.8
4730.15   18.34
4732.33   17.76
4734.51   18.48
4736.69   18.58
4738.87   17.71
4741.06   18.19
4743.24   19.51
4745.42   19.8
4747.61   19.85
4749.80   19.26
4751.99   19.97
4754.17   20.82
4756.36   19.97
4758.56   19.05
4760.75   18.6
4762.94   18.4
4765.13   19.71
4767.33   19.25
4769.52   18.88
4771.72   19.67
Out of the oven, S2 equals 1.8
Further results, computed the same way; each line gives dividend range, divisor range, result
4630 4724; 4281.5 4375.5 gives 1.60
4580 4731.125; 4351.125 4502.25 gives 1.28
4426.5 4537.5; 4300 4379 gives 1.33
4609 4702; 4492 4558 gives 1.10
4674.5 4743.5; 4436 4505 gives 1.18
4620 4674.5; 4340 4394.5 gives 1.43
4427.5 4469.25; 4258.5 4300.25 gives 1.45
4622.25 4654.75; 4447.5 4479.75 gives 1.20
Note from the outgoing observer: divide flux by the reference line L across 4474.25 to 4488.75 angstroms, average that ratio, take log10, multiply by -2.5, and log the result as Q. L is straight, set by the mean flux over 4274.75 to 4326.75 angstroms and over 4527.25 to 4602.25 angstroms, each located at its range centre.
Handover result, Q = -0.09 mag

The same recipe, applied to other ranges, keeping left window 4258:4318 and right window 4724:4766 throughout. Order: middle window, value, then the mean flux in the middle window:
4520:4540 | -0.11 mag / 17.2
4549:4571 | -0.19 mag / 19.1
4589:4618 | -0.14 mag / 19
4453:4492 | -0.15 mag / 16.9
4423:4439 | -0.14 mag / 16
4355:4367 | -0.19 mag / 15.4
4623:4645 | -0.11 mag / 19.1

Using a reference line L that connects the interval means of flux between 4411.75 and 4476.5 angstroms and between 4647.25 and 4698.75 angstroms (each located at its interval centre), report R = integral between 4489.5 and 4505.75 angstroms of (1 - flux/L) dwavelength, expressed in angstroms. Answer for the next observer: -1.4 angstroms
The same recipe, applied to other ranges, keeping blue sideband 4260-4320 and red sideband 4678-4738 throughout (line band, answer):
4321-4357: -4.3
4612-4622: -1.7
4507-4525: -3.0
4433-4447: -2.4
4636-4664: -1.3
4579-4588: -1.1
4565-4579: -2.6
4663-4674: 0.4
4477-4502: -4.8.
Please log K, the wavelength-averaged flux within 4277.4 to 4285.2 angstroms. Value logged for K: 10.5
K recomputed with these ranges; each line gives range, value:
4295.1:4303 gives 11.5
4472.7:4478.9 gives 18.1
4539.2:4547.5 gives 17.1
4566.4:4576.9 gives 19.4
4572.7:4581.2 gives 18.6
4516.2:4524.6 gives 17.3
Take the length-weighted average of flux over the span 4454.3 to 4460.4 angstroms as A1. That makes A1 15.5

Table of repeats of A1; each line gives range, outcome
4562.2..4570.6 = 19.7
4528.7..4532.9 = 17.3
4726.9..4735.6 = 18.1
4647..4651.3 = 15.8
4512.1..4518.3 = 18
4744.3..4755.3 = 19.9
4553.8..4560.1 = 18.5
